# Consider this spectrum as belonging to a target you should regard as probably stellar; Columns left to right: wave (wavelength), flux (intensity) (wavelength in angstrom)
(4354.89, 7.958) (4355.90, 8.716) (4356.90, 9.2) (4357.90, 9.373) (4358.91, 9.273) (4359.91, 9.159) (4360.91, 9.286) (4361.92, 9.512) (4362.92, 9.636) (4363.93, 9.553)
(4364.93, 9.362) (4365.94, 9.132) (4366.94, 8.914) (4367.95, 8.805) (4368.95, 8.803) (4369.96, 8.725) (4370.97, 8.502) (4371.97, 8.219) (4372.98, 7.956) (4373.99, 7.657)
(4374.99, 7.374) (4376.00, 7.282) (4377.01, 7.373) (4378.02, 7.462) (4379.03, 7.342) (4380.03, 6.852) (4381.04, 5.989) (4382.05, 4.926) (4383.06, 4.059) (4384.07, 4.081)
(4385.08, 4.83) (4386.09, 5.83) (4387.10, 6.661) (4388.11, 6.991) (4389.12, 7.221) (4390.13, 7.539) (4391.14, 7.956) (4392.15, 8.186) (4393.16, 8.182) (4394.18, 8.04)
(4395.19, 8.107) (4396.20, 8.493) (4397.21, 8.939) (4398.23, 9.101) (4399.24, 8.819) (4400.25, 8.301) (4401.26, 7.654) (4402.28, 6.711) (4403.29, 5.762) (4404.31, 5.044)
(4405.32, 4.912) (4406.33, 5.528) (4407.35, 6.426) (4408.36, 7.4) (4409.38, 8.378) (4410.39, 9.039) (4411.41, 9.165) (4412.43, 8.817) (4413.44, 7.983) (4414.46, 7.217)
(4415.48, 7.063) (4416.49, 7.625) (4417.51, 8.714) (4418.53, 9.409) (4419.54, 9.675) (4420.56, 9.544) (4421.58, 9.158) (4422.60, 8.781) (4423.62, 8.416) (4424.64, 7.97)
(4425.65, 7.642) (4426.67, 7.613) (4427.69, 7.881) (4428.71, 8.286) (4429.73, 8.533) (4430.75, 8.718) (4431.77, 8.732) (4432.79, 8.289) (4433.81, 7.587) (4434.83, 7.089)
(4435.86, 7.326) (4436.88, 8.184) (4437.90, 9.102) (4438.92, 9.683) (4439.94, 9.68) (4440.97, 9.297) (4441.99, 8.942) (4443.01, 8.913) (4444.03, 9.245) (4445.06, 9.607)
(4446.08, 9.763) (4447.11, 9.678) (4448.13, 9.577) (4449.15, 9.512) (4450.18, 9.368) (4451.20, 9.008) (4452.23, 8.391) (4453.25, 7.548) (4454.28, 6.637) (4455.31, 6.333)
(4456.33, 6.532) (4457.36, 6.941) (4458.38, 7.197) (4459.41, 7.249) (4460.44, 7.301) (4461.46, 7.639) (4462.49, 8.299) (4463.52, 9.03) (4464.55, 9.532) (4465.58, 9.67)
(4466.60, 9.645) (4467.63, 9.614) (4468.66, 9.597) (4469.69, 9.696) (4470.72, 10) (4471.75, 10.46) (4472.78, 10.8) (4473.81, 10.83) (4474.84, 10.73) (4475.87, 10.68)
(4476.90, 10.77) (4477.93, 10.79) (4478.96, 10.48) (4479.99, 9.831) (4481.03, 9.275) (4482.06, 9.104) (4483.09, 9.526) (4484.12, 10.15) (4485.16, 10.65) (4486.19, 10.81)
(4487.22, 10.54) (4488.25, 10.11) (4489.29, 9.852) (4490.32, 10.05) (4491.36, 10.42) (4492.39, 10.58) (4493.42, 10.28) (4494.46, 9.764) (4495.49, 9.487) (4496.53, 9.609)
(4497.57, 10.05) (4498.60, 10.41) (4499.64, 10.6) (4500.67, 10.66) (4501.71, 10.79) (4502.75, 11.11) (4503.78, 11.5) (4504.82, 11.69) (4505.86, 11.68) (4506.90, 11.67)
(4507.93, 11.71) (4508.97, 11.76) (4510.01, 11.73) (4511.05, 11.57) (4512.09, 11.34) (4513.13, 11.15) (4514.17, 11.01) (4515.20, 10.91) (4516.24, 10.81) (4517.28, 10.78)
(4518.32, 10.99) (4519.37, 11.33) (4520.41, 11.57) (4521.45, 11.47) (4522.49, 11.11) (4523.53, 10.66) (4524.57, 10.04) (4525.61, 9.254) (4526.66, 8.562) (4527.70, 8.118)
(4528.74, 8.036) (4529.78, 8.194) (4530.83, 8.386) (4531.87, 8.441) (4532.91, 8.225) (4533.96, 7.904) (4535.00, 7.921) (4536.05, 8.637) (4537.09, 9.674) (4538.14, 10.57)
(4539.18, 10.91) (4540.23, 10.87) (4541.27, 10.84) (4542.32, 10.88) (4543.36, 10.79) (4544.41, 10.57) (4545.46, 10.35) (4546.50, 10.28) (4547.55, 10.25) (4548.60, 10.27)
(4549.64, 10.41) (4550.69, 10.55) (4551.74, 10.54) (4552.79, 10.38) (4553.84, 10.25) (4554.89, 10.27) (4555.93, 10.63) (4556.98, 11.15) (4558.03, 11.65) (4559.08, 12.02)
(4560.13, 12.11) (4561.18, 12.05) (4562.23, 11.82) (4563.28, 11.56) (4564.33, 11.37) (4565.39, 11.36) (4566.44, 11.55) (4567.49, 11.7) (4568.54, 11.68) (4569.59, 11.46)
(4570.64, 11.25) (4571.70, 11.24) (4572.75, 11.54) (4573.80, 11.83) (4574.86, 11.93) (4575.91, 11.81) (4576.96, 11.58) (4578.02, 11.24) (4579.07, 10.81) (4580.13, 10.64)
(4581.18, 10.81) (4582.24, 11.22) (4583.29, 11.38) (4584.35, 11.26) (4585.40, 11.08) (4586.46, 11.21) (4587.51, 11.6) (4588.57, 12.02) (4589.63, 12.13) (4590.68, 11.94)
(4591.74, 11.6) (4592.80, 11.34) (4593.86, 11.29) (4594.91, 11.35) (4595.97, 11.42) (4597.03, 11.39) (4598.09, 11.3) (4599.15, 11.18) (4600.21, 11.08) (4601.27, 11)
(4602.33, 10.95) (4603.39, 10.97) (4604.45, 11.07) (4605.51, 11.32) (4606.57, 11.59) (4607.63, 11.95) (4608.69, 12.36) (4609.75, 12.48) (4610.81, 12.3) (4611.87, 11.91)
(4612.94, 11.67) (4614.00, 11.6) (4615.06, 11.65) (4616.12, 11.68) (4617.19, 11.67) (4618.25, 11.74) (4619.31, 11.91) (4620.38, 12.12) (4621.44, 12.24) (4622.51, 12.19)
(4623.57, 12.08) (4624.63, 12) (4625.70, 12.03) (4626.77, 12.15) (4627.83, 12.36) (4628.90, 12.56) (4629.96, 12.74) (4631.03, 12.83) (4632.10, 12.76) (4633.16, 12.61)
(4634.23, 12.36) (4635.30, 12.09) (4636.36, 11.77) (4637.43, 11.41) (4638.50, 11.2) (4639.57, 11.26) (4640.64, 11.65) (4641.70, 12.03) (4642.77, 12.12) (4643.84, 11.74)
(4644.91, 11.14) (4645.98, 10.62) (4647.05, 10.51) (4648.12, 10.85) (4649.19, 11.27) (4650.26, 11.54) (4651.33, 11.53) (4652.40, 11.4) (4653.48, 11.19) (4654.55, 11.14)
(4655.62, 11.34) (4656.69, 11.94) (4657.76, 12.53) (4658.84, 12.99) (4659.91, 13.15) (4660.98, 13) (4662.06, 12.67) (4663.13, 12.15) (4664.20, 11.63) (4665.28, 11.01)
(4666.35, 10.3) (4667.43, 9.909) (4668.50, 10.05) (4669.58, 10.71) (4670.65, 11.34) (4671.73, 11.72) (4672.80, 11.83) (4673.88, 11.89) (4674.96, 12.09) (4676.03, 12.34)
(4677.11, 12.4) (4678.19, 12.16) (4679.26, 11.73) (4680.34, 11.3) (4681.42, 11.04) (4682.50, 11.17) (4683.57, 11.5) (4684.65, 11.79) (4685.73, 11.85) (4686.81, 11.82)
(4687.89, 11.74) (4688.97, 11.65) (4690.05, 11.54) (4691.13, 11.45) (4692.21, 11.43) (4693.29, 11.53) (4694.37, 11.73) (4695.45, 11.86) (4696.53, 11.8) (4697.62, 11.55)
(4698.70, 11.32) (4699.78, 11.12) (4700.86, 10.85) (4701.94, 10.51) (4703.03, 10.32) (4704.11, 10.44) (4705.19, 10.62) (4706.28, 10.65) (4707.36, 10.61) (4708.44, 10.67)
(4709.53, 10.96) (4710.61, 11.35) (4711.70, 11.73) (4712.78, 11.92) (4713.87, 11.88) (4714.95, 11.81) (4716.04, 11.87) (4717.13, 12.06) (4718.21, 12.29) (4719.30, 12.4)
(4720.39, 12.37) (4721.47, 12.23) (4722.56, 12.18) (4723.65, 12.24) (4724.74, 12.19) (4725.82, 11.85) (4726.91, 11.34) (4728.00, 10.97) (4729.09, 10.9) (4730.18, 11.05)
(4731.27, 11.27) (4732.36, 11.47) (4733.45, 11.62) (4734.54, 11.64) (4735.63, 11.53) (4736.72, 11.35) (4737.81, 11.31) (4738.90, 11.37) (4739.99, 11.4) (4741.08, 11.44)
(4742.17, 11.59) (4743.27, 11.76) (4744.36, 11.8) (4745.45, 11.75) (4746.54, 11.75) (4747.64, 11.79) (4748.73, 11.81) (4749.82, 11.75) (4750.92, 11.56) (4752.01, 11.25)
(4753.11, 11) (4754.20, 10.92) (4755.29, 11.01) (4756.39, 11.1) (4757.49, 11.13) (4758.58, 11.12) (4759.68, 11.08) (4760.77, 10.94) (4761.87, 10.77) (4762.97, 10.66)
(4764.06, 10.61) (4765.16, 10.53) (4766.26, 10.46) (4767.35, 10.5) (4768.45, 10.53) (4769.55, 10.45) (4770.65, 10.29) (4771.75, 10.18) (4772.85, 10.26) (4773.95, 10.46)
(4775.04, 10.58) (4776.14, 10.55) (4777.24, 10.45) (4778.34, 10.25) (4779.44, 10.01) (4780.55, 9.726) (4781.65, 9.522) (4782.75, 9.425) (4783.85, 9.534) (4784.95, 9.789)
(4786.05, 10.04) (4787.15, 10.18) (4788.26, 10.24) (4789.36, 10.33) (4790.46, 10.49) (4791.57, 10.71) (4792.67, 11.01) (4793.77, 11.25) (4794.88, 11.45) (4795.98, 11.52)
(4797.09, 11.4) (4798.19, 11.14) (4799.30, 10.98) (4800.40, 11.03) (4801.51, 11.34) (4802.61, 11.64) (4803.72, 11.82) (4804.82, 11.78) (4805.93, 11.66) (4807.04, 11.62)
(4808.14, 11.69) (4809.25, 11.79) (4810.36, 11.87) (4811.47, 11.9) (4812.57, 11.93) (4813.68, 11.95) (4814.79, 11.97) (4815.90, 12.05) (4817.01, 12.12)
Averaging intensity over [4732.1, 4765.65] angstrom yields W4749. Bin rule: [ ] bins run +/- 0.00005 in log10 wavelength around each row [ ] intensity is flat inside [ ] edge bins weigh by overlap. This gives 11.3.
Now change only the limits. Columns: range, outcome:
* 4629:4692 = 11.7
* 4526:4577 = 10.5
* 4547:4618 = 11.4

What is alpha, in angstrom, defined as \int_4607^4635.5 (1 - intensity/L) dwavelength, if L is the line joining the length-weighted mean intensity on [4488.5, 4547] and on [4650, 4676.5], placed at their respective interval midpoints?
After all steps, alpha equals -2.2 angstrom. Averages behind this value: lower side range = 10.3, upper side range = 11.7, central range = 12.1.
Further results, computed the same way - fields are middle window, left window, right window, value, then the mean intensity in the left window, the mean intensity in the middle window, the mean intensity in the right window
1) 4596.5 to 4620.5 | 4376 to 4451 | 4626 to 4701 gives -1.6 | 7.89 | 11.6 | 11.7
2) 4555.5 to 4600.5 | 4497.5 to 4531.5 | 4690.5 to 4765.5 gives -2.5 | 10.6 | 11.5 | 11.4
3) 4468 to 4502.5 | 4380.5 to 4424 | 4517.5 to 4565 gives -4.1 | 7.46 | 10.2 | 10.3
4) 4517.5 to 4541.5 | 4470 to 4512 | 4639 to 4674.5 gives 2.6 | 10.6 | 9.64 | 11.5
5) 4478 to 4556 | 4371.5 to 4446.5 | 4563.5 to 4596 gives -1.7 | 7.79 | 10.3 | 11.4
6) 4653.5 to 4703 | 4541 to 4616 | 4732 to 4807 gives -2.1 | 11.3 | 11.6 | 10.9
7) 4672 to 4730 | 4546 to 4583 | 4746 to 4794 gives -4.0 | 11.2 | 11.6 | 10.6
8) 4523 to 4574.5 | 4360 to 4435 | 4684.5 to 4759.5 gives -4.7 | 7.81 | 10.4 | 11.5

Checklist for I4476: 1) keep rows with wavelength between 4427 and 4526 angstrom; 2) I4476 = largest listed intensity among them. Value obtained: 11.76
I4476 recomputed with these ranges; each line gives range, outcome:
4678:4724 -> 12.4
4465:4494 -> 10.83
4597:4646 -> 12.83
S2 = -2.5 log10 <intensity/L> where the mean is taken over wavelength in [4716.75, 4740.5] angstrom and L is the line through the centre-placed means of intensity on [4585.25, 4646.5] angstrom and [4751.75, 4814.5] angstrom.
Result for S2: -0.05 mag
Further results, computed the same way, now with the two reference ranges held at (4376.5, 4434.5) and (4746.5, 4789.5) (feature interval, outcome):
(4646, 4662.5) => -0.21 mag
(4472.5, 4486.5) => -0.25 mag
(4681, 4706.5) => -0.14 mag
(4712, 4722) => -0.19 mag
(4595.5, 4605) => -0.21 mag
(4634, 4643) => -0.23 mag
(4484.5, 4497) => -0.22 mag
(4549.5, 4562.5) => -0.25 mag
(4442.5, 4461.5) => -0.04 mag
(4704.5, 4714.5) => -0.11 mag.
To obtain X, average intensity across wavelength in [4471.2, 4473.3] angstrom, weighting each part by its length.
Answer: 10.6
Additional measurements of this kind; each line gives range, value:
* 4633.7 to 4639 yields 11.8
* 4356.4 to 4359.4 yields 9.28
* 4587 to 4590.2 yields 11.9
